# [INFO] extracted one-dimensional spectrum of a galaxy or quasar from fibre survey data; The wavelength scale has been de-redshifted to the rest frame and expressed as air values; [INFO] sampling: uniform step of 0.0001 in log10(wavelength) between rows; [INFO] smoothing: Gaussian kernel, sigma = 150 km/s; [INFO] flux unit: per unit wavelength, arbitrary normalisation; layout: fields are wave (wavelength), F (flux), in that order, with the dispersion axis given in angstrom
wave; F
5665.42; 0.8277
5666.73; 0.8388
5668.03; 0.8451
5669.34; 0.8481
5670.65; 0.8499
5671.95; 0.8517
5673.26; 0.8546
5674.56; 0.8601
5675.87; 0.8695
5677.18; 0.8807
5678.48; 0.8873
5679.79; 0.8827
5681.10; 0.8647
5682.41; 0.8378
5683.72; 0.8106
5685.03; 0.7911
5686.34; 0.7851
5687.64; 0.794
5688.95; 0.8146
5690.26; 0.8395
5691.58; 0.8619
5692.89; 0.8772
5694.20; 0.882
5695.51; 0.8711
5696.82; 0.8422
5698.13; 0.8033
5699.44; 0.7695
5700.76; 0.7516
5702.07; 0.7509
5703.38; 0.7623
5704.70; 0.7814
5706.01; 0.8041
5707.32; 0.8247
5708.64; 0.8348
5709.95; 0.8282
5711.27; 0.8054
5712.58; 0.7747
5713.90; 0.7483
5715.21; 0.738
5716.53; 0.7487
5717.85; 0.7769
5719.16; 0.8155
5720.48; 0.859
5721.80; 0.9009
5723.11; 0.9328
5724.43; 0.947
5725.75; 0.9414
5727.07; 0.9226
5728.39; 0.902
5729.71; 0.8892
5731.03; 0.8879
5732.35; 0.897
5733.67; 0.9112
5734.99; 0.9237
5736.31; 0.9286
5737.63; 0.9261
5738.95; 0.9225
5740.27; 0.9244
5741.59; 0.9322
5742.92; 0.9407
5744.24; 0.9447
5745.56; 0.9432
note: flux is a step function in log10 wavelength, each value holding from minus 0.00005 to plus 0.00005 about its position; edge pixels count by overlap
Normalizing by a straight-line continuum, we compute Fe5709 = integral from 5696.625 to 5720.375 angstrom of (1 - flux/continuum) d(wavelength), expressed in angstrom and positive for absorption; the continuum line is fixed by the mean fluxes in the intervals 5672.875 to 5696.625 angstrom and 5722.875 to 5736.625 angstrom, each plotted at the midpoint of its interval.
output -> 2.6 angstrom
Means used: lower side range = 0.848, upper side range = 0.915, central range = 0.787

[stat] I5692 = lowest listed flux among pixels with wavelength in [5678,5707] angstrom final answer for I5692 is 0.7509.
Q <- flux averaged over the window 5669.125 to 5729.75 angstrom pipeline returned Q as 0.835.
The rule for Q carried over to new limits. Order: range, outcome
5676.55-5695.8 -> 0.845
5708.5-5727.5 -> 0.838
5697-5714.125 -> 0.79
